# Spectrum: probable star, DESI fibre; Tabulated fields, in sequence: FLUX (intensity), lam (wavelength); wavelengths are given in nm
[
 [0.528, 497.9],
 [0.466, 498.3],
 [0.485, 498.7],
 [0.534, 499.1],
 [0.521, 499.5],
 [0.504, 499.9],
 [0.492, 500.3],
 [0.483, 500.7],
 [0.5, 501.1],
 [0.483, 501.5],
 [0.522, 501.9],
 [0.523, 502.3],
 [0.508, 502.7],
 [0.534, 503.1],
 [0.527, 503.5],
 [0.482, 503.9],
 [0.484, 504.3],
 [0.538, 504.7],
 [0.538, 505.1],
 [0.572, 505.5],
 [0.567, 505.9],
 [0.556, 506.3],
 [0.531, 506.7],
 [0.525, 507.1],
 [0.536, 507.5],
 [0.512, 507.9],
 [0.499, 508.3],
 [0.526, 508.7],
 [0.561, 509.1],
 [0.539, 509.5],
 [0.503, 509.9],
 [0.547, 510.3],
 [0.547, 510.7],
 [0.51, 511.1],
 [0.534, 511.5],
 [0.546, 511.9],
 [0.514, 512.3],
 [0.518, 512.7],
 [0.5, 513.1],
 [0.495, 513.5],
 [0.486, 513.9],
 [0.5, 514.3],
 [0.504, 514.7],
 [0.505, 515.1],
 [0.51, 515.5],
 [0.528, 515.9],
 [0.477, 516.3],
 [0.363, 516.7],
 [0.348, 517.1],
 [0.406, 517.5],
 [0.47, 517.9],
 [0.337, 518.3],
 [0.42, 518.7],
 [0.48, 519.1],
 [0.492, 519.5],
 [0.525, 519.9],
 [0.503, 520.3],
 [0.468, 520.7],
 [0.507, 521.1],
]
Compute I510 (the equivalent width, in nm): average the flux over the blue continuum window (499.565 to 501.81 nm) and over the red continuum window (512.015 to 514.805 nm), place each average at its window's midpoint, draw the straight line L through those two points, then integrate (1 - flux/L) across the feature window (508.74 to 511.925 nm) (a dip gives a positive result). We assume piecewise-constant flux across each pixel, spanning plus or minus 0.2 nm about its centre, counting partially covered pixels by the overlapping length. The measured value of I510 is -0.21 nm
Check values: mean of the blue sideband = 0.496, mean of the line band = 0.535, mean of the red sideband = 0.504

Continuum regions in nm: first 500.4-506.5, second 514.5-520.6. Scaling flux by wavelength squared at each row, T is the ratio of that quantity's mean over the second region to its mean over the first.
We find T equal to 0.93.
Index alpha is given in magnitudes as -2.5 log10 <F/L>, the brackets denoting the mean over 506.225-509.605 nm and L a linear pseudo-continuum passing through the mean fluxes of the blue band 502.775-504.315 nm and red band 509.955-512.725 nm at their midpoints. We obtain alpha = -0.02 mag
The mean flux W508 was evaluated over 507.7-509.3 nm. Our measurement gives 0.524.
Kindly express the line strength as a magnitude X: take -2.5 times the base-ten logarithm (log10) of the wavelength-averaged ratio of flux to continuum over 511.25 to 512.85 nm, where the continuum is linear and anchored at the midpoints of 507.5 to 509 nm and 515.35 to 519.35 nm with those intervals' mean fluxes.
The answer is -0.096 mag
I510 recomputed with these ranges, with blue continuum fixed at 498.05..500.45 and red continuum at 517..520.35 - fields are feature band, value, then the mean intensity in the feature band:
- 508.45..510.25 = -0.237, 0.533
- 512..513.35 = -0.153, 0.513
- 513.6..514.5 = -0.073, 0.493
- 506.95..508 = -0.109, 0.525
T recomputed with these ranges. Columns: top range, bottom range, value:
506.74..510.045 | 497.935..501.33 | 1.09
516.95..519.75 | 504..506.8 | 0.83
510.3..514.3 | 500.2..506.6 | 1.03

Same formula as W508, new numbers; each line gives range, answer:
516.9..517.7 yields 0.377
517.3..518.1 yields 0.438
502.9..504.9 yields 0.513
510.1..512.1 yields 0.537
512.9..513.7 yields 0.498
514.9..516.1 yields 0.514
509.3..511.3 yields 0.529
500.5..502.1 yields 0.497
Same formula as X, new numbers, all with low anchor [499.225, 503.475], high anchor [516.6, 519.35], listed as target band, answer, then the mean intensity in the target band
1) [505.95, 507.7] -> -0.14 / 0.54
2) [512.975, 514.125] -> -0.14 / 0.493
